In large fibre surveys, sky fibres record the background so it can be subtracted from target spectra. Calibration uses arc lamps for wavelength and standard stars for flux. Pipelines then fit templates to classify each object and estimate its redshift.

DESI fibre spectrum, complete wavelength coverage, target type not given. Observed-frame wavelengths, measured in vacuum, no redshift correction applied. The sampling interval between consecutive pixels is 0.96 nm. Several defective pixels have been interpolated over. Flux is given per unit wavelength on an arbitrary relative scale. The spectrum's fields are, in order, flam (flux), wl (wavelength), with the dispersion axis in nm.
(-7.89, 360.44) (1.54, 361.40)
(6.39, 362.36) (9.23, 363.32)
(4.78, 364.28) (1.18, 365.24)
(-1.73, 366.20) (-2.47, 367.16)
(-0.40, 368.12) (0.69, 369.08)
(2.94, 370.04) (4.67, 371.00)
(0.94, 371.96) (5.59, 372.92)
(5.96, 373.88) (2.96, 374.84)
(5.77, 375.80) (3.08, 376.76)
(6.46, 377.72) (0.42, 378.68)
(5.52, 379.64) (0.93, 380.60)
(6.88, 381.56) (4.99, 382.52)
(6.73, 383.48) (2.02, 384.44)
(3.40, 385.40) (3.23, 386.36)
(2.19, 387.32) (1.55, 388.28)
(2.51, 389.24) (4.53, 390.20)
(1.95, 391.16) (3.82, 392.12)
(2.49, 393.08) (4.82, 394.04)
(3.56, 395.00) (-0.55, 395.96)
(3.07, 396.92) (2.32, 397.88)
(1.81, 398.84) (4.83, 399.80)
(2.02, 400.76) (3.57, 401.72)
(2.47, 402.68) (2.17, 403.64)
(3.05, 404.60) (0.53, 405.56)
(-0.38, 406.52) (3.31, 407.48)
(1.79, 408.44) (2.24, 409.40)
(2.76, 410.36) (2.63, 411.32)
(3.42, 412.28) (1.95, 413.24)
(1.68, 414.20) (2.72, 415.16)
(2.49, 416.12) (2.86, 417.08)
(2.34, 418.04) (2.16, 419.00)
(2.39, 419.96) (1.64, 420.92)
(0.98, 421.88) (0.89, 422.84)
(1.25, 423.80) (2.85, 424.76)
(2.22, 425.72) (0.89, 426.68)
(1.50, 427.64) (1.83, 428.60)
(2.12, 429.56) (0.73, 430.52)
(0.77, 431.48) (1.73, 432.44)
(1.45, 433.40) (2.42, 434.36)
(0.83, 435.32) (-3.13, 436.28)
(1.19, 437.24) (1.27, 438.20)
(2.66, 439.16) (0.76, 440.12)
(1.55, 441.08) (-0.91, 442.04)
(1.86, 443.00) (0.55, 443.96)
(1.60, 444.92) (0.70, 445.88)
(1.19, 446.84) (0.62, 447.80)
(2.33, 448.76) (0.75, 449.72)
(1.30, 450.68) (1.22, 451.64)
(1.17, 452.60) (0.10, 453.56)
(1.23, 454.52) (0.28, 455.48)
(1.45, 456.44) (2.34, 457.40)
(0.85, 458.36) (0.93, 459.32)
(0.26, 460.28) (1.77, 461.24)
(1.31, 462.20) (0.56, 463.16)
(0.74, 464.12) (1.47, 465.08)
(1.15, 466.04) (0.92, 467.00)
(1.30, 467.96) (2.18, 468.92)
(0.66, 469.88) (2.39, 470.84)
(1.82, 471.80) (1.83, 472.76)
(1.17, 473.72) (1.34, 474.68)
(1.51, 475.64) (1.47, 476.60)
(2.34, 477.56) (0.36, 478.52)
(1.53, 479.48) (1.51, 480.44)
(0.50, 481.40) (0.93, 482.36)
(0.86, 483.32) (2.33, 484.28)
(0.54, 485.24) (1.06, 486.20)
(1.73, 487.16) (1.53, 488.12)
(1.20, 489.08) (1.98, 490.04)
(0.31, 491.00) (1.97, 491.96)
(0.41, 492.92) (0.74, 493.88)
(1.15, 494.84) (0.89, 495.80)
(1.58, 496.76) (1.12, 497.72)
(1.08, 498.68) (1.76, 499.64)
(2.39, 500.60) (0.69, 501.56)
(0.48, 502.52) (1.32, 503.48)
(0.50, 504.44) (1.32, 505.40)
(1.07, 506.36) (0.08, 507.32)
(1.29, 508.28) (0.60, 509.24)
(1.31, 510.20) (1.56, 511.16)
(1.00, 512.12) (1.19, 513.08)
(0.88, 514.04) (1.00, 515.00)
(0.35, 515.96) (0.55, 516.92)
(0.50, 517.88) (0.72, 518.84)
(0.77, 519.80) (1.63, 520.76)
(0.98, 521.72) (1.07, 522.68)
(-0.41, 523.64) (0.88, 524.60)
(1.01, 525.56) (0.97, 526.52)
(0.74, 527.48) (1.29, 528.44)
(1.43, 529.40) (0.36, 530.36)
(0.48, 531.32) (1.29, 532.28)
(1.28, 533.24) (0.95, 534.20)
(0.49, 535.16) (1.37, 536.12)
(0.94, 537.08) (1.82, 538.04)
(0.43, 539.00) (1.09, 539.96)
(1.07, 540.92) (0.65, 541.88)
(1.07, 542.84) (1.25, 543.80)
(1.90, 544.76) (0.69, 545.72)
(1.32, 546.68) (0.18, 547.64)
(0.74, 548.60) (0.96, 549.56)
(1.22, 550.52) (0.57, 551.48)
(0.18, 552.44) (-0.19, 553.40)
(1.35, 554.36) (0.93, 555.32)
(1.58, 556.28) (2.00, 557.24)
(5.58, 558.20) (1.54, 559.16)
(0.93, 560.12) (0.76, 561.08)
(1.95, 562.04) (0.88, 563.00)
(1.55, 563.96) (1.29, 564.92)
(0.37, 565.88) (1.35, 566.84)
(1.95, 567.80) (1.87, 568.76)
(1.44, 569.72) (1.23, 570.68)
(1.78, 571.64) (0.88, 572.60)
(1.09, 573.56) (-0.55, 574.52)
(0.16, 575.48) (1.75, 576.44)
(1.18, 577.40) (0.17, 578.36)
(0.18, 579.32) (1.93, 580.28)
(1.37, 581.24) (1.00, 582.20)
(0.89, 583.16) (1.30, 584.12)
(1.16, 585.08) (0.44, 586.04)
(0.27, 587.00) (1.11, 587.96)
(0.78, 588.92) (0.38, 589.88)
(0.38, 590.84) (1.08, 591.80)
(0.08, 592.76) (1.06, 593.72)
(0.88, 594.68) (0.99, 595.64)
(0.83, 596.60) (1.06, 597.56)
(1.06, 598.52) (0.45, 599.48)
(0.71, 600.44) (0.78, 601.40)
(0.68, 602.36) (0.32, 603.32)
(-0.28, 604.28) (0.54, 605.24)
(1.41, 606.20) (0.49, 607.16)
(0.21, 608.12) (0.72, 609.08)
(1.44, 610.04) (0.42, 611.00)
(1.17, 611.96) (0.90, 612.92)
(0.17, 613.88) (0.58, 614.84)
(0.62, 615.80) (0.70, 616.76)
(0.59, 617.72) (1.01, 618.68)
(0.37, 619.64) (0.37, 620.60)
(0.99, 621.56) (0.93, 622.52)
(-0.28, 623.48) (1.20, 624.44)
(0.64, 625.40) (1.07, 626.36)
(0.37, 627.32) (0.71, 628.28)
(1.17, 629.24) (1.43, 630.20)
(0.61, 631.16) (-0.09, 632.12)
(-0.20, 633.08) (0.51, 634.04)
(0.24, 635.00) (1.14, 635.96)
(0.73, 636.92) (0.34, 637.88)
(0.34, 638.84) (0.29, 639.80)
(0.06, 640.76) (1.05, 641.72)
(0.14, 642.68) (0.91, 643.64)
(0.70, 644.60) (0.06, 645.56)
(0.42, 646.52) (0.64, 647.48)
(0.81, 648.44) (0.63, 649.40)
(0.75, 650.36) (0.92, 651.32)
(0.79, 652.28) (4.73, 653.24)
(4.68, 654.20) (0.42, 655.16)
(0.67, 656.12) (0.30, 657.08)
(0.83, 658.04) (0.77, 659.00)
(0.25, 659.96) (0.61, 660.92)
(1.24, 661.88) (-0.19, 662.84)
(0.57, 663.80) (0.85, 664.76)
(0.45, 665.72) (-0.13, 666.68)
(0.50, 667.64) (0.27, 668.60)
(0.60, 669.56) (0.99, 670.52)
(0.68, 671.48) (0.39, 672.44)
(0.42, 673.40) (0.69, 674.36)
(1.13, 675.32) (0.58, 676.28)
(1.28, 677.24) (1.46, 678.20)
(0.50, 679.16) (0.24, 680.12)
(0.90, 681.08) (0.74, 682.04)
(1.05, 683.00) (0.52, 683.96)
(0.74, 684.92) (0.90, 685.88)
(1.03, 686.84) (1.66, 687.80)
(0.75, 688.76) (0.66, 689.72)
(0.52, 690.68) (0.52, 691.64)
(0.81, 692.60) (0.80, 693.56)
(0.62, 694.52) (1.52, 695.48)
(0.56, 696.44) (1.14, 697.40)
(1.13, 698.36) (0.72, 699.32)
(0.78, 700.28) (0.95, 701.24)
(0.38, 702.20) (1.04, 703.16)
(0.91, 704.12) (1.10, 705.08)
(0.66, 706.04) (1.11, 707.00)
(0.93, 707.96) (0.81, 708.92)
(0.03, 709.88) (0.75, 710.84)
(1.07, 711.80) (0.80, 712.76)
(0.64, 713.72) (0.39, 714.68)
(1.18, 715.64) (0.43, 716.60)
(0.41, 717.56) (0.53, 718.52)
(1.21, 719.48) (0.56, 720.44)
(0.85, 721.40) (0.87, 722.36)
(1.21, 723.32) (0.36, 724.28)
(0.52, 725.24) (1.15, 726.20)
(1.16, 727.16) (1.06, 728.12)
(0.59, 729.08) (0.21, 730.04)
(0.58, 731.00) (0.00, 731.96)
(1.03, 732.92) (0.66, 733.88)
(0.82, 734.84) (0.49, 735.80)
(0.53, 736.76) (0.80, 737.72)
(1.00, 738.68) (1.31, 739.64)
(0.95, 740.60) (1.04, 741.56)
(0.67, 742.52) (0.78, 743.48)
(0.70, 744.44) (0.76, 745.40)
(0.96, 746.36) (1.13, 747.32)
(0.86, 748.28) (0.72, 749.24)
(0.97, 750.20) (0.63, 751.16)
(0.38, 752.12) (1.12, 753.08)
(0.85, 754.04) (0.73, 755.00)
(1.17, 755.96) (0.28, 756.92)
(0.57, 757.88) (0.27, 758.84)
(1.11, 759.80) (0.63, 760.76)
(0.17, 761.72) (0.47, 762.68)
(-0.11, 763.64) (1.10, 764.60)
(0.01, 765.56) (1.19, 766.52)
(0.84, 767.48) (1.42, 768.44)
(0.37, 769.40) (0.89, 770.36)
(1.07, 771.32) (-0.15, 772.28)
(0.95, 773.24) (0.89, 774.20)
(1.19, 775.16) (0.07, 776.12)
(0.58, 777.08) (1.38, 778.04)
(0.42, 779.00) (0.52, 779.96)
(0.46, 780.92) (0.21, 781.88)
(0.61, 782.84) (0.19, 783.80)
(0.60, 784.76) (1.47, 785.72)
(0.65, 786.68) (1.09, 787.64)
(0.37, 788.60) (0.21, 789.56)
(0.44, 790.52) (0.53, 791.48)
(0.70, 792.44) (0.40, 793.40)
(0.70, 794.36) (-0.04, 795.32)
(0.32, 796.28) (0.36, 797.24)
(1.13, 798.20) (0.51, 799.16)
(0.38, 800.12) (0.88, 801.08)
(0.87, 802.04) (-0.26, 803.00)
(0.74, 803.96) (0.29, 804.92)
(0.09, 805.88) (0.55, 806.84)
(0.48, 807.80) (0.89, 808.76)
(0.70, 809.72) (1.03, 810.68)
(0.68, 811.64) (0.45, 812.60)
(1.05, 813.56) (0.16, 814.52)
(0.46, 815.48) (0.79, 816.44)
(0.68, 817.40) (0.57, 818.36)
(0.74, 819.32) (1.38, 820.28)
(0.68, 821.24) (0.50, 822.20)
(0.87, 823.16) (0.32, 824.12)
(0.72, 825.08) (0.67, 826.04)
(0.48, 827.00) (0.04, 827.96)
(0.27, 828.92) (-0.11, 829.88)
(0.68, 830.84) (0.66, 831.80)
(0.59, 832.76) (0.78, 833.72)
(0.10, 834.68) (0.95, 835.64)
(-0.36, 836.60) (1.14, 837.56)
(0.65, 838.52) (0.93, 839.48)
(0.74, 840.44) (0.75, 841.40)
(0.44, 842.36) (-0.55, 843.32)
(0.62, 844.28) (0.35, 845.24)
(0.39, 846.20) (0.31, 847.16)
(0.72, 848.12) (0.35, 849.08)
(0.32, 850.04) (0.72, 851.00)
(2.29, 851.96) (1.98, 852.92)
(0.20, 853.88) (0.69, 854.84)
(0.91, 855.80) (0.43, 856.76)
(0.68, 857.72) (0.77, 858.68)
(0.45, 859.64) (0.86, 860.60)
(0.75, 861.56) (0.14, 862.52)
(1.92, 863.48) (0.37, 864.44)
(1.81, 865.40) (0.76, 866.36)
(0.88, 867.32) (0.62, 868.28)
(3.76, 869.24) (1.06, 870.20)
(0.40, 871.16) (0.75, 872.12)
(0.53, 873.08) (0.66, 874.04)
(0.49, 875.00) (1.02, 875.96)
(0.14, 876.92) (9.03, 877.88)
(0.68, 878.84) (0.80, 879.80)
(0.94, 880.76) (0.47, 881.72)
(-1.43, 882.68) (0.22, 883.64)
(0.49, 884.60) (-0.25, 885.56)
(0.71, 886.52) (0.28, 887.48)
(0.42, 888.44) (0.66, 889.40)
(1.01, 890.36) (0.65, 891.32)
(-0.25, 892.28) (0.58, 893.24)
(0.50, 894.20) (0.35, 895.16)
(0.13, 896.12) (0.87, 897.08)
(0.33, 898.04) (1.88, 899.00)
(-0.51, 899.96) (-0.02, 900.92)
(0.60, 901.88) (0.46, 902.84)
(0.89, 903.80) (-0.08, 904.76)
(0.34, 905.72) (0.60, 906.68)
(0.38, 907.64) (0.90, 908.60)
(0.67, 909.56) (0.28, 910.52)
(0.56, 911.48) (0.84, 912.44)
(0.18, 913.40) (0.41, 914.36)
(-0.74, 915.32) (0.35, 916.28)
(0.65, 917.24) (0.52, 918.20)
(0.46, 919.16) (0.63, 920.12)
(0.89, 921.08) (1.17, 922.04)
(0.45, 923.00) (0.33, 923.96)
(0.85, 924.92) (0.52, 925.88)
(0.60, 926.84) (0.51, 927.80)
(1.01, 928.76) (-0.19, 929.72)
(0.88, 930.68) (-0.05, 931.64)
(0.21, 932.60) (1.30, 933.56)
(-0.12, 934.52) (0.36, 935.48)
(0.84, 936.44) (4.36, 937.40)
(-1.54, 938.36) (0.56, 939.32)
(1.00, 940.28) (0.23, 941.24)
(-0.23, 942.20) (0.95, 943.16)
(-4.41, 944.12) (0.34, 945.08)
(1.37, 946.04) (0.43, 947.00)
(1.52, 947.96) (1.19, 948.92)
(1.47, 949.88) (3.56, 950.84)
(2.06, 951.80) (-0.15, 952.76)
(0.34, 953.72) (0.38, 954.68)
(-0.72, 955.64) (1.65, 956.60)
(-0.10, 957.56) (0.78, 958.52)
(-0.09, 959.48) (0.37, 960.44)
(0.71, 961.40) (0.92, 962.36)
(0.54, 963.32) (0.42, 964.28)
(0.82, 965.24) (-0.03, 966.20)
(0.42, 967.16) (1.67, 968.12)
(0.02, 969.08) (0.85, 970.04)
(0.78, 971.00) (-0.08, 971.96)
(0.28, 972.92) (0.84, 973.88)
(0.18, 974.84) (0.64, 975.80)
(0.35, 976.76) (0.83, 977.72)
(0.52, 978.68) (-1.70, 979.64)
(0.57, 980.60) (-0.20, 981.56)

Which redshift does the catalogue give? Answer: 0.753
